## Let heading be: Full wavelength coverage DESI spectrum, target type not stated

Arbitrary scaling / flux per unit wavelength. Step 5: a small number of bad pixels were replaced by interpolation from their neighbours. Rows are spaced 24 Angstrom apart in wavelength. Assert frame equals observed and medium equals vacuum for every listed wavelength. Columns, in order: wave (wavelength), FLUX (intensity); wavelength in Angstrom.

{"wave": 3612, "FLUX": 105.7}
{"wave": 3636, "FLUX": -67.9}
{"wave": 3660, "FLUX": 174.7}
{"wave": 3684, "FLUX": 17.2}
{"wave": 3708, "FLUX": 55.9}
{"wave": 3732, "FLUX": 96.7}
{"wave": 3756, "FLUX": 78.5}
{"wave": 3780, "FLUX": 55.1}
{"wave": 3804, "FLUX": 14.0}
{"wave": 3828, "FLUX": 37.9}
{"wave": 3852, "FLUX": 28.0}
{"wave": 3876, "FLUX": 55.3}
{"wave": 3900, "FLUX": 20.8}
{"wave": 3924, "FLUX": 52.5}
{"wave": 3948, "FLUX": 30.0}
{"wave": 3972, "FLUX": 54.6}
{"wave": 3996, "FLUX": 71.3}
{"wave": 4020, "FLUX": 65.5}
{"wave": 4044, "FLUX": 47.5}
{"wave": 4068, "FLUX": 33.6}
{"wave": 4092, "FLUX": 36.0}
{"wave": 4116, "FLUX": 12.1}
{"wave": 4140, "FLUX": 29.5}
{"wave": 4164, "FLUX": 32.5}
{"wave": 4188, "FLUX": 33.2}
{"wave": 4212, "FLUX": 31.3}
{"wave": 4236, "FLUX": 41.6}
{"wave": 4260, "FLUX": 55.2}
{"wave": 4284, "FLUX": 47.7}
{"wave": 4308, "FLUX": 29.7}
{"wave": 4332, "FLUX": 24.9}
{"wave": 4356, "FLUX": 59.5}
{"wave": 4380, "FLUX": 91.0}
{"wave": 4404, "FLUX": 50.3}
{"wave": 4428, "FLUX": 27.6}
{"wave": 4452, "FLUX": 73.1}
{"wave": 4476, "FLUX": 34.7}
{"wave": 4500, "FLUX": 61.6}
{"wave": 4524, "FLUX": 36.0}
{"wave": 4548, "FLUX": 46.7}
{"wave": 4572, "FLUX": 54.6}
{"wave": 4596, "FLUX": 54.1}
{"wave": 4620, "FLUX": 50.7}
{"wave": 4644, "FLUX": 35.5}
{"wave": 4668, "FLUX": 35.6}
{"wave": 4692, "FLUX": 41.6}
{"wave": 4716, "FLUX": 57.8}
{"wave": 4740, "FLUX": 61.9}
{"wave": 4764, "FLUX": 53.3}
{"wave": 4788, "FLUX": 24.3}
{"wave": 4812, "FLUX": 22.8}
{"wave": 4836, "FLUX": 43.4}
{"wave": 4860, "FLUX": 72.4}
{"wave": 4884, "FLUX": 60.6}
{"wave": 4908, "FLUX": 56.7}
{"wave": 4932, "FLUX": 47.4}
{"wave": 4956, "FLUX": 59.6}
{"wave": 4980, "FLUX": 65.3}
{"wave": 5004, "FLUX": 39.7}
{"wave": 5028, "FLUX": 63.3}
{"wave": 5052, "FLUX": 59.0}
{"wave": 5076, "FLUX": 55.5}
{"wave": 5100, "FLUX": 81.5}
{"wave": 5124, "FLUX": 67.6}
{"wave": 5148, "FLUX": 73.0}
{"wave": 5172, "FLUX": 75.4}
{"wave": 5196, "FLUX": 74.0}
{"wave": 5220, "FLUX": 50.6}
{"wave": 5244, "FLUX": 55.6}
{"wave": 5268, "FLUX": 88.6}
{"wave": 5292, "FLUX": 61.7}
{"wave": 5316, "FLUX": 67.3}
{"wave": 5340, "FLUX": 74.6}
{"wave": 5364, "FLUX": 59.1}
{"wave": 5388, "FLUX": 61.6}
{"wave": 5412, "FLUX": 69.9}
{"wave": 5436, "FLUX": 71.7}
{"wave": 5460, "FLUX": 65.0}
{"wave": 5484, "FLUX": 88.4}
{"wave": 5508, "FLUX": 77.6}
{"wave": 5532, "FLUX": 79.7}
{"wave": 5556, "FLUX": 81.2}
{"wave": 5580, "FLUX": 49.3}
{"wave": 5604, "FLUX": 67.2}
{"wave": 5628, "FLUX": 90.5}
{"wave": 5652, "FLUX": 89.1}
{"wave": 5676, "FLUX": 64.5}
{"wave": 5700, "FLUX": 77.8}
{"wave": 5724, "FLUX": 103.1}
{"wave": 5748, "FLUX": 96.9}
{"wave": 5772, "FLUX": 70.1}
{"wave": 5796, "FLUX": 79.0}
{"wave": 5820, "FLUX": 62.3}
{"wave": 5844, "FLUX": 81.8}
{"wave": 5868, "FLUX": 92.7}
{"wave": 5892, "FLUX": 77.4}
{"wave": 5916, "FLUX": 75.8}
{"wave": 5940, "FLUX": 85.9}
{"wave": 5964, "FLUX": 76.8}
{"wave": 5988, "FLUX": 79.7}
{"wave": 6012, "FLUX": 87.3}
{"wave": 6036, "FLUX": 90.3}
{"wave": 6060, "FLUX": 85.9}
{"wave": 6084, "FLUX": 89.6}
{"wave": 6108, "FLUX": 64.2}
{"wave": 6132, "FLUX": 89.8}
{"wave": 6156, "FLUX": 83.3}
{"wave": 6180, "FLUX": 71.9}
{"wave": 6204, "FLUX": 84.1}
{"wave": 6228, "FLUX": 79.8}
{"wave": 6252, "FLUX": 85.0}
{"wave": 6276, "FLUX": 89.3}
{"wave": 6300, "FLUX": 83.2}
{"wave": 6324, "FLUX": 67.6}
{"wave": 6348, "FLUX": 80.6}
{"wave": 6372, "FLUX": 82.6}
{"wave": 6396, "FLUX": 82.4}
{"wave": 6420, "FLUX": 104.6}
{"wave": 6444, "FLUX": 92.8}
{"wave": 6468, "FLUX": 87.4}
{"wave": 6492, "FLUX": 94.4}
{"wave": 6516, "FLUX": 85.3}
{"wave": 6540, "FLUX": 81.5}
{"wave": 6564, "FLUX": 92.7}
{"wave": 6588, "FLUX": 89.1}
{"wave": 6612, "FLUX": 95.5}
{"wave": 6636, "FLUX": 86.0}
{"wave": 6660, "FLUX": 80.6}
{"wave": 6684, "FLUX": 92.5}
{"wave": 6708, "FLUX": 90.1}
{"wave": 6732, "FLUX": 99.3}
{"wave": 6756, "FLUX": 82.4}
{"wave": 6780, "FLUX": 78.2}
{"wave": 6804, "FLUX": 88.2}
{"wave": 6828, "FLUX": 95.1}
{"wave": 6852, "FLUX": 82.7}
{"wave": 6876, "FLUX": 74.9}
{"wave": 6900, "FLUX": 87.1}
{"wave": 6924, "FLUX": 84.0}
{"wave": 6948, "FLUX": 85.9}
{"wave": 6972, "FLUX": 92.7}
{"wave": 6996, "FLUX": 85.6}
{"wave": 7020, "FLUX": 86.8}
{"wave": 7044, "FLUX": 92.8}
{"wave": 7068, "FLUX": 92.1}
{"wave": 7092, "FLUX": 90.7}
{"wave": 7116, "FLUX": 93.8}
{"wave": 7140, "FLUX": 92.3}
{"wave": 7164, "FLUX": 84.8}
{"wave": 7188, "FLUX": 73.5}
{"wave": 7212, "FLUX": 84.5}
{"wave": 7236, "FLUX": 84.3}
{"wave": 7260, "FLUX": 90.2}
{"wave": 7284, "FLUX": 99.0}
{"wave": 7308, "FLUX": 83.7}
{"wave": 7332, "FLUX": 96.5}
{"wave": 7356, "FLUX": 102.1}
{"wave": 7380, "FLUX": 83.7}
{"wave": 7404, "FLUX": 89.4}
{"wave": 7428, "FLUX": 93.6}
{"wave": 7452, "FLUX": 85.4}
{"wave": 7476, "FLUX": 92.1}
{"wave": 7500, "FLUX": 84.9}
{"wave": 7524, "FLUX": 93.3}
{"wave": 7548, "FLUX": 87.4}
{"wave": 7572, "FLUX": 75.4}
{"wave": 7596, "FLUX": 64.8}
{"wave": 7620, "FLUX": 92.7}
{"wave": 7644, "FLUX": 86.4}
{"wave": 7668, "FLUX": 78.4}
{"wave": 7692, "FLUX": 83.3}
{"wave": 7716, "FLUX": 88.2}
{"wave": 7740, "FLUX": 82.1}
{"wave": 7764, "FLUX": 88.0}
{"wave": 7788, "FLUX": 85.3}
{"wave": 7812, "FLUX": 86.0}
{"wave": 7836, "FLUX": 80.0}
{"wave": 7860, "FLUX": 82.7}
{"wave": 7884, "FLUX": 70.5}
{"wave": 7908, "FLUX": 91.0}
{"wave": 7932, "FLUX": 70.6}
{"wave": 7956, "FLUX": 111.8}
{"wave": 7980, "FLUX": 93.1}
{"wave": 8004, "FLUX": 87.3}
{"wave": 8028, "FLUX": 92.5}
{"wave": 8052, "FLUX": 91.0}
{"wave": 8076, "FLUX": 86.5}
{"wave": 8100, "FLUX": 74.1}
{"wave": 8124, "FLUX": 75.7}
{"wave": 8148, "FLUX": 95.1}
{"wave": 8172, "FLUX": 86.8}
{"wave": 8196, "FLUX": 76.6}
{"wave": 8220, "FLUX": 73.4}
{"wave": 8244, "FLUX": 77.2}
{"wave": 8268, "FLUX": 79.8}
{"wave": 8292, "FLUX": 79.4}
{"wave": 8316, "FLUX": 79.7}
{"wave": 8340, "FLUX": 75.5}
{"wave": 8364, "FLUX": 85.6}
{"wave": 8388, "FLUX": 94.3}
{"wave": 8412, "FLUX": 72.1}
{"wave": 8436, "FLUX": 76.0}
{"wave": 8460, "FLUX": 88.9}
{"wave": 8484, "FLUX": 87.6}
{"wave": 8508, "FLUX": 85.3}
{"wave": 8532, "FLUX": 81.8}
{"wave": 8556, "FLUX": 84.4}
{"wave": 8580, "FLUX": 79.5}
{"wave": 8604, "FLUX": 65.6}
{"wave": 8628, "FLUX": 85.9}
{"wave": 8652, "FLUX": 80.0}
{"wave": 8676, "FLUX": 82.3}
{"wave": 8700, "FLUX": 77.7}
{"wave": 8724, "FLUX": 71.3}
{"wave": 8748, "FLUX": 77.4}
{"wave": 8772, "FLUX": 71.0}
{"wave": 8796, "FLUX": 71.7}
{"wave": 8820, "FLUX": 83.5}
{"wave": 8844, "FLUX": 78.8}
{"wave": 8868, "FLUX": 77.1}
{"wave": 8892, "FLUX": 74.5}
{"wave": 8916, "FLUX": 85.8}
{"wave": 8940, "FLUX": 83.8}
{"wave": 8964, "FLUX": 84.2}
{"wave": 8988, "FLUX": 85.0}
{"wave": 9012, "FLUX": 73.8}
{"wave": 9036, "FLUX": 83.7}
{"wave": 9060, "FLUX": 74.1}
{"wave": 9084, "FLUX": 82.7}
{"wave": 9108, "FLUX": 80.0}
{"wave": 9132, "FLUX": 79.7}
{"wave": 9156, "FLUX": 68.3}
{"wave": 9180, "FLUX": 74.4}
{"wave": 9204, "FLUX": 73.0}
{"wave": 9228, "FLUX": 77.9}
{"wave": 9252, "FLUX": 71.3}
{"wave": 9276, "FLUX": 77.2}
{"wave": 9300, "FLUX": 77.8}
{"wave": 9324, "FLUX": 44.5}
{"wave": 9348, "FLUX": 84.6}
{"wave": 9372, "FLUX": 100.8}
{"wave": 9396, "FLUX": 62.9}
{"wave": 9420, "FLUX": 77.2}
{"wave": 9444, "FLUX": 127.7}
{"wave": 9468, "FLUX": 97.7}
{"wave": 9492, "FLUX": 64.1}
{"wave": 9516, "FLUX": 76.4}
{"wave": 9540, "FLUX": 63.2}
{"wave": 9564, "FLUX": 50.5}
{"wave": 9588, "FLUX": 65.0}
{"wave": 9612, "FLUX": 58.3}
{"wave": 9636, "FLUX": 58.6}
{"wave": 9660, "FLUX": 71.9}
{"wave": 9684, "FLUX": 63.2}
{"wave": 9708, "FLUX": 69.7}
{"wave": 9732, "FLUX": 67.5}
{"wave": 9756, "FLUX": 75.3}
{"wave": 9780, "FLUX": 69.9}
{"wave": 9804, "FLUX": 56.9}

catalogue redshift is 0.213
